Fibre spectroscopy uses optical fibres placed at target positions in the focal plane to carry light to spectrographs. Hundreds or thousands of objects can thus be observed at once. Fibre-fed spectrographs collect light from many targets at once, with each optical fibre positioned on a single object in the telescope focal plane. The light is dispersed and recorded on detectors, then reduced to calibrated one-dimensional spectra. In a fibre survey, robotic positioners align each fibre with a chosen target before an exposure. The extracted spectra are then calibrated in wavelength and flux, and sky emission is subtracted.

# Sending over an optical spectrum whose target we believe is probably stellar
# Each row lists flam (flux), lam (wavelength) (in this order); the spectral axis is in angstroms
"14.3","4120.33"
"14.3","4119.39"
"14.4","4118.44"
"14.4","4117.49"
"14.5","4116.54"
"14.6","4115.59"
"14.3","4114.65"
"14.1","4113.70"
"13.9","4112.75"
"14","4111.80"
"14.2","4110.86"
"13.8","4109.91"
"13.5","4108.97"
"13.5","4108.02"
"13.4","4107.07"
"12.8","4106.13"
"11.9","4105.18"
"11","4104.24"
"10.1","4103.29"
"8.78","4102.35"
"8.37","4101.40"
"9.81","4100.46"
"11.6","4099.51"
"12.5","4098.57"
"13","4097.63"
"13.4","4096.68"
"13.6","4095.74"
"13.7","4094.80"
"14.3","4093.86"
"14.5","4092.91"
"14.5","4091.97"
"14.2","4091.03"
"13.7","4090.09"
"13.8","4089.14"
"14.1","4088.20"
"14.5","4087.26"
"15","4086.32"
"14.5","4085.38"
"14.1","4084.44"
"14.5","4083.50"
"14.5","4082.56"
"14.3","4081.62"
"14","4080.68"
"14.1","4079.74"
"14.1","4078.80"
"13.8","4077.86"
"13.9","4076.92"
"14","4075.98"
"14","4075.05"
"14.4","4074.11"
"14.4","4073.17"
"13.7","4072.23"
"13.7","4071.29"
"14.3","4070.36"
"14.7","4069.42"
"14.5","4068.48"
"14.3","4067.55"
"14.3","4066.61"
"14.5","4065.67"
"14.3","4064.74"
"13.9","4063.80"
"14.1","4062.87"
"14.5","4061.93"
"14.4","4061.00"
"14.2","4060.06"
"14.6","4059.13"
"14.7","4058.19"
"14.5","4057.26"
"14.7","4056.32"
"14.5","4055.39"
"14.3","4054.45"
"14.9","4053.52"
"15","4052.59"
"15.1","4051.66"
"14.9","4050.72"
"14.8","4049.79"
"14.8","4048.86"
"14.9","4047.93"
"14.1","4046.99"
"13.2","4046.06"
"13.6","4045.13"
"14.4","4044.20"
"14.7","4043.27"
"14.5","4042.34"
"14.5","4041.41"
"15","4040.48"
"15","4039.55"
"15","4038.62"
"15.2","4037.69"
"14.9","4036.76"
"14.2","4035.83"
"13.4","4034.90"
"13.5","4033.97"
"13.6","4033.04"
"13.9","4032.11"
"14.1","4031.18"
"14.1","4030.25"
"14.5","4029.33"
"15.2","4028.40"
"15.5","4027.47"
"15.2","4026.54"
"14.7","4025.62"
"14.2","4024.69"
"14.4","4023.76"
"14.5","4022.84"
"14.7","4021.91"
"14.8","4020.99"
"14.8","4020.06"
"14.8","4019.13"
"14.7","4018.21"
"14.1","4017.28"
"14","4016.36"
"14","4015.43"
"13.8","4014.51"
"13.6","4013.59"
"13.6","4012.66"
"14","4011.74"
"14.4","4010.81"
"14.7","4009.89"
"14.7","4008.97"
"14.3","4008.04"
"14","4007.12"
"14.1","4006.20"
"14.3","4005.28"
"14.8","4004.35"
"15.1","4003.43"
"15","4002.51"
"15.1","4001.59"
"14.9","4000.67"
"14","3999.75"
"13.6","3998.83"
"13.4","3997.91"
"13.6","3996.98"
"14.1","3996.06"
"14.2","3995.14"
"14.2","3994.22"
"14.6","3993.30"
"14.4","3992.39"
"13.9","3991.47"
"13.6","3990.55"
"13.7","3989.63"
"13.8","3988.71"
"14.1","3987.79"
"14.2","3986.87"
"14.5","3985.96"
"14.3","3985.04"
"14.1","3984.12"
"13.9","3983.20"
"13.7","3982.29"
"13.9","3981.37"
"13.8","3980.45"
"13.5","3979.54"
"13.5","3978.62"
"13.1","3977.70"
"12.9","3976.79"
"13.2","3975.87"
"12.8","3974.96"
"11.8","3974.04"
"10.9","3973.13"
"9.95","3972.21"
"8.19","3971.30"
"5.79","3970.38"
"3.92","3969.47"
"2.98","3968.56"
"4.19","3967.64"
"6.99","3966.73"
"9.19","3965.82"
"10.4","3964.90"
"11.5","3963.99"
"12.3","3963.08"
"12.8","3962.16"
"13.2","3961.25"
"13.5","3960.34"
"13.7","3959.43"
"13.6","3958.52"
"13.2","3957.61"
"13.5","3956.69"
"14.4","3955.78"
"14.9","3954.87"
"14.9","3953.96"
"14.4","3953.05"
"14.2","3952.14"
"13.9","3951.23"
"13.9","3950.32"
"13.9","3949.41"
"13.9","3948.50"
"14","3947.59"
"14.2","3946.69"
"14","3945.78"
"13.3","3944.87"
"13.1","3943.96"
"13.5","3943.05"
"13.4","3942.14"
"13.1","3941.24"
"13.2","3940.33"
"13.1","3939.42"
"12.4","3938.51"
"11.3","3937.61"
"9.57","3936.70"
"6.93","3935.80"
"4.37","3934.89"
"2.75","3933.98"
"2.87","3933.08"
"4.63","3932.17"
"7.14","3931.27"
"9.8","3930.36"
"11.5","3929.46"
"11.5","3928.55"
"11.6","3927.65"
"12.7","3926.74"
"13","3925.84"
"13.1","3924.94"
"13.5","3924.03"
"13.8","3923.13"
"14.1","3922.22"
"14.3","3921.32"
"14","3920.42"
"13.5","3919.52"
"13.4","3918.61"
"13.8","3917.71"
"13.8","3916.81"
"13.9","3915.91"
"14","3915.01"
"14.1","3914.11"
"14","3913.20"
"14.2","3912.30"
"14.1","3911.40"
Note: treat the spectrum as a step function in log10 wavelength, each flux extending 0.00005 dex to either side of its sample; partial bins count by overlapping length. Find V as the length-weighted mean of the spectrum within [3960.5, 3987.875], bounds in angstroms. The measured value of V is 11.3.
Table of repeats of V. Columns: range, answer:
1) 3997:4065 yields 14.4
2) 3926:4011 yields 12.3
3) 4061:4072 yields 14.3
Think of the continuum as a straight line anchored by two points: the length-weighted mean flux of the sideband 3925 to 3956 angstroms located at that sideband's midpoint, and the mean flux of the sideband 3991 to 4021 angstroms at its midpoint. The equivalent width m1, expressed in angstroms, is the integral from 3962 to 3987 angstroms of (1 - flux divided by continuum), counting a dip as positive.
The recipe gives 3.8 angstroms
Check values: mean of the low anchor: 11.6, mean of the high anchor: 14.3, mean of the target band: 11.1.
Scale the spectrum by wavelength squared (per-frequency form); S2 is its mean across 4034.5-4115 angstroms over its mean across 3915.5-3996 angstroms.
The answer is 1.21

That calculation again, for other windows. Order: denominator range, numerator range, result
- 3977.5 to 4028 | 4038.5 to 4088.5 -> 1.04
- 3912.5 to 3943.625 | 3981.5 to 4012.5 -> 1.28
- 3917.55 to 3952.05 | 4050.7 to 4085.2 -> 1.30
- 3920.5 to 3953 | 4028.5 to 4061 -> 1.31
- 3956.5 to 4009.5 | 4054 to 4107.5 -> 1.13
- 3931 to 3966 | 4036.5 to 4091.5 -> 1.28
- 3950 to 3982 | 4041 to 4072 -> 1.29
